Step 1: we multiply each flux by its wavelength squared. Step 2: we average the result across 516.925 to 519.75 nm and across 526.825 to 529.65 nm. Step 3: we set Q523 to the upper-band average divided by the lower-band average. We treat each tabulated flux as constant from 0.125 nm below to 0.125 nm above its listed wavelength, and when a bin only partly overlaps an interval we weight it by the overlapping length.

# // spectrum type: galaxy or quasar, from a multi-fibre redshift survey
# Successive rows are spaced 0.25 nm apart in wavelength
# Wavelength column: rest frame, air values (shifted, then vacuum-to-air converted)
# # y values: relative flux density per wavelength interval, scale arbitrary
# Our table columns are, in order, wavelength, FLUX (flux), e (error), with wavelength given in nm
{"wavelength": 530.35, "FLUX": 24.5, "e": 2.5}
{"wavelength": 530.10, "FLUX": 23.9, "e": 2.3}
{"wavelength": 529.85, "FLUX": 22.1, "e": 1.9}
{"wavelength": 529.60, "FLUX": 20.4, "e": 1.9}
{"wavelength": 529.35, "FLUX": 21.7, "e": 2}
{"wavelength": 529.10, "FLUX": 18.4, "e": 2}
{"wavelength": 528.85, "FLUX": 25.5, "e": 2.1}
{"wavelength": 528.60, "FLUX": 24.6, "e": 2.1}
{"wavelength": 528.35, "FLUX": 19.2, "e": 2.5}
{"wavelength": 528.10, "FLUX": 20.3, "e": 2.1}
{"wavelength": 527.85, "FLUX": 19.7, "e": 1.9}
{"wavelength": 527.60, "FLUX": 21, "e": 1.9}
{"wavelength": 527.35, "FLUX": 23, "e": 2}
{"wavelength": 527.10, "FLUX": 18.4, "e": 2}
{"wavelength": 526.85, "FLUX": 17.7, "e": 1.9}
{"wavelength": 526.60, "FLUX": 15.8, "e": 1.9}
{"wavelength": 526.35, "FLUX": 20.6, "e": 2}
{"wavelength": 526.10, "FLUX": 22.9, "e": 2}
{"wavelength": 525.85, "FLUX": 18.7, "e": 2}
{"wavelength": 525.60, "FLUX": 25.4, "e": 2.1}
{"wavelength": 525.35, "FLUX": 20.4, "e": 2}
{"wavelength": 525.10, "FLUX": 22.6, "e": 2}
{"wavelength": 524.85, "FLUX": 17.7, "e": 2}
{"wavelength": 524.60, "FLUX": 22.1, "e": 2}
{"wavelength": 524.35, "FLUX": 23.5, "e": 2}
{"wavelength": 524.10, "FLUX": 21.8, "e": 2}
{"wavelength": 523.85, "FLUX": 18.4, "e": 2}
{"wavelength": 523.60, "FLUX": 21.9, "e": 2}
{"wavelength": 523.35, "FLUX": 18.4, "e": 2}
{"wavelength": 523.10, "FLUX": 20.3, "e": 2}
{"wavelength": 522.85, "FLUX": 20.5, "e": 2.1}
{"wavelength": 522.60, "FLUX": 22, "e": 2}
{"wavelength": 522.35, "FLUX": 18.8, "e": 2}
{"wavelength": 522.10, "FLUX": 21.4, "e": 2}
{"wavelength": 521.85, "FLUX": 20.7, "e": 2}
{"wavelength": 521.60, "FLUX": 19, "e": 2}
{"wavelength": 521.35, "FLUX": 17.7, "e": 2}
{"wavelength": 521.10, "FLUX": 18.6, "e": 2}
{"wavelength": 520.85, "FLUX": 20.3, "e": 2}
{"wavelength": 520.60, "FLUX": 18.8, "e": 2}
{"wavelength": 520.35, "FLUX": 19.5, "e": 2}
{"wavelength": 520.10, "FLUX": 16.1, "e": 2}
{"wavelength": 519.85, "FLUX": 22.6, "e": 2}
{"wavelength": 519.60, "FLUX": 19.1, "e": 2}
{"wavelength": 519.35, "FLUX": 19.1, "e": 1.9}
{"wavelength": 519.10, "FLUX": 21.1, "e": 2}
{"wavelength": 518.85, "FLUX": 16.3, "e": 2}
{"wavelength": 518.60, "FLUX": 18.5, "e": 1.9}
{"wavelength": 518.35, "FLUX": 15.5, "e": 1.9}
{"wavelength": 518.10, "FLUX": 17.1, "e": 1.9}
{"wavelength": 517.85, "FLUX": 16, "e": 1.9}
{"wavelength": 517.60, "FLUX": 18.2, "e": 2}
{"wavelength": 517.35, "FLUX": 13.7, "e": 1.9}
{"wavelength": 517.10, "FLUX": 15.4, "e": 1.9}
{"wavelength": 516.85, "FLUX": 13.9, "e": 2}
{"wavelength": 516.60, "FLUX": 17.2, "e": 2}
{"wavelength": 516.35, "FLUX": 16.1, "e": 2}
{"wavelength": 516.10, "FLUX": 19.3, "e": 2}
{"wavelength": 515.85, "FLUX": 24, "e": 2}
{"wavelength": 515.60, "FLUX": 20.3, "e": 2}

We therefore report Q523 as 1.3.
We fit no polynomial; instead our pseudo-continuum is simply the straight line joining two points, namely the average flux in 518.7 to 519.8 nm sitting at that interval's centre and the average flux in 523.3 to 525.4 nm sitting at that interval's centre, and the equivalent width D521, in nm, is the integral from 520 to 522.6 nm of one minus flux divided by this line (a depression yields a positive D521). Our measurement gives 0.08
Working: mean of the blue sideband 19.1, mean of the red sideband 20.9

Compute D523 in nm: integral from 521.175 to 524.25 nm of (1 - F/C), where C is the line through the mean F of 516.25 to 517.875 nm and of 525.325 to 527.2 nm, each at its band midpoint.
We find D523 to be -0.29 nm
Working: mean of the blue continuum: 15.8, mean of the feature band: 20.1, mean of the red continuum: 20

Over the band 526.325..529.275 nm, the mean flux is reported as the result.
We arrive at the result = 20.4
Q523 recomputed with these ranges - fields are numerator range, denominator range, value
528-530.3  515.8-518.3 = 1.36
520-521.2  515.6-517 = 1.04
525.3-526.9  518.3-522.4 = 1.09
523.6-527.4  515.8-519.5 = 1.23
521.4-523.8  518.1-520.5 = 1.10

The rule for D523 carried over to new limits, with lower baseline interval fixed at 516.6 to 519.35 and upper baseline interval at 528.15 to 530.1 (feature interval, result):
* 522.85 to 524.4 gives -0.10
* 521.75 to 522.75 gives -0.11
